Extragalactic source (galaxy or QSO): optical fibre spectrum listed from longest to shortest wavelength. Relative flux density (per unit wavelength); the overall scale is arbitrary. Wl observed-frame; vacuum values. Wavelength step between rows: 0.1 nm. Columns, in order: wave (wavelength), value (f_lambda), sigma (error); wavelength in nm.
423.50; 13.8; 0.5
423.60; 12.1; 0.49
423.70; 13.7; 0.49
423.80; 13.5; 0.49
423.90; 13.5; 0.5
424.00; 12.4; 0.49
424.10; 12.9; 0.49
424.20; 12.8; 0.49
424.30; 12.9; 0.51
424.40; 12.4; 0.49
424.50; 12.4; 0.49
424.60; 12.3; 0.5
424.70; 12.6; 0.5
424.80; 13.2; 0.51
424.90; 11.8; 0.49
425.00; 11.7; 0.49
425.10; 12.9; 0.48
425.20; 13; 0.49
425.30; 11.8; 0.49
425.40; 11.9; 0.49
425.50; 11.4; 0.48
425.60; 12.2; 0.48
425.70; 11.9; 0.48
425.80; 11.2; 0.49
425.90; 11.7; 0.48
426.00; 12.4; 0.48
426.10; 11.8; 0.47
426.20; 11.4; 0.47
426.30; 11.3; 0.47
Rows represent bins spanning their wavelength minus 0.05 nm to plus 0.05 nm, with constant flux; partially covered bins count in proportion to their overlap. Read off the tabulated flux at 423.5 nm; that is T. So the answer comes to 13.8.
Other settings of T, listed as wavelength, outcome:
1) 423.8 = 13.5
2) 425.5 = 11.4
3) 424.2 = 12.8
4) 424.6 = 12.3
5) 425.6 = 12.2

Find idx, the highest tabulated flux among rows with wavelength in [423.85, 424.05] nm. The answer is 13.5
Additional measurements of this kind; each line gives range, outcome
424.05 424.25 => 12.9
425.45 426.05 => 12.4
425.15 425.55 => 13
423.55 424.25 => 13.7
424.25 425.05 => 13.2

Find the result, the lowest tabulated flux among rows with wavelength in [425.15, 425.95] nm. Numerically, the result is 11.2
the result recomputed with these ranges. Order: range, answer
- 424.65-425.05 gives 11.7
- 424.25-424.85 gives 12.3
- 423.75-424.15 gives 12.4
